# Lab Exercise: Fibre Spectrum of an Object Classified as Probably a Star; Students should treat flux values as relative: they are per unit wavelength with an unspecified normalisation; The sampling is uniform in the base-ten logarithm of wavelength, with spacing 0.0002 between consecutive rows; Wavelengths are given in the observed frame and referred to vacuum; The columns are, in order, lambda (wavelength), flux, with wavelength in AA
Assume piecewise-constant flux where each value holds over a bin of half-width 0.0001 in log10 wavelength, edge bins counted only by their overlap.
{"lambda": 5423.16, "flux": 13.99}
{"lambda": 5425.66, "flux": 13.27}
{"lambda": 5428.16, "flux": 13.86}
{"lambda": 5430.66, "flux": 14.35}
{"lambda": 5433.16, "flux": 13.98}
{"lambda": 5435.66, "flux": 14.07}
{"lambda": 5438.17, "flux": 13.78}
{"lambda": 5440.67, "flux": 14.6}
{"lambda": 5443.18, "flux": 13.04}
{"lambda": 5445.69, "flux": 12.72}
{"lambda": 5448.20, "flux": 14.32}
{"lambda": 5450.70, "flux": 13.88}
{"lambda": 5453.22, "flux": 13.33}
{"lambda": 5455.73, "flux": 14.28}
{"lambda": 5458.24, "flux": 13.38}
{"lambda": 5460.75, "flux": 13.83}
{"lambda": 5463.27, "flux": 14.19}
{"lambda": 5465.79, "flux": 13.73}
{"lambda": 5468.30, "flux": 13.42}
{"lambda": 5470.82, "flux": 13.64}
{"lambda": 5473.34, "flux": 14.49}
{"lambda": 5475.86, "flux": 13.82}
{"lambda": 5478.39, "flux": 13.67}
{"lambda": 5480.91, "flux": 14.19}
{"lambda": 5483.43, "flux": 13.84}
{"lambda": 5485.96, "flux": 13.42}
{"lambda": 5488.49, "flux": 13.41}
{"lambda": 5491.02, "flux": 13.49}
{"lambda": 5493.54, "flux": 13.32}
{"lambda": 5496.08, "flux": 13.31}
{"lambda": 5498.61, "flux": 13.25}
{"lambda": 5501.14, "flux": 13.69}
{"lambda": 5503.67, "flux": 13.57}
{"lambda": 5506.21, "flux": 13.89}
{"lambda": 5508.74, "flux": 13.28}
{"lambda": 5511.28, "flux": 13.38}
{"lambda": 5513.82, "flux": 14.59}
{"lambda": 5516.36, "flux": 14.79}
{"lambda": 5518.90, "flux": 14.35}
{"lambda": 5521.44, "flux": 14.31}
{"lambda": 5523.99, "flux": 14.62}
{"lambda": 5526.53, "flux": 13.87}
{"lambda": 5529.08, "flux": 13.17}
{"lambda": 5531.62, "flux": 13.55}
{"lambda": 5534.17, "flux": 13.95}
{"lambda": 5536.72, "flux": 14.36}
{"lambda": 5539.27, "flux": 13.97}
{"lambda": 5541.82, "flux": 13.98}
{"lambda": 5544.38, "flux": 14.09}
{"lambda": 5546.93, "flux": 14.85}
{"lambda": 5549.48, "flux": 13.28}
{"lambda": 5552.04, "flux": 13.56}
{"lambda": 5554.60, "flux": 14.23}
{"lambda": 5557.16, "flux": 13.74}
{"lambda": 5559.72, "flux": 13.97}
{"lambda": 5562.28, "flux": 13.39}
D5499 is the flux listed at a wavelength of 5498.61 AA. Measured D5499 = 13.25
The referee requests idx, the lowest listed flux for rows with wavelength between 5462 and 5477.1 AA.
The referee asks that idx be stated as 13.42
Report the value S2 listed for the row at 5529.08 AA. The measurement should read 13.17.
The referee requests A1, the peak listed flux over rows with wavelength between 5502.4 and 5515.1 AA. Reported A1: 14.59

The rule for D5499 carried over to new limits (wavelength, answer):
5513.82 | 14.59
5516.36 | 14.79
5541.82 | 13.98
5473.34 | 14.49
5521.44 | 14.31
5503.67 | 13.57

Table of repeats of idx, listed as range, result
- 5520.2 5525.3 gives 14.31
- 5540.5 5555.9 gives 13.28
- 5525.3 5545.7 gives 13.17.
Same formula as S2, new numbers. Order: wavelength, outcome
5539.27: 13.97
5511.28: 13.38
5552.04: 13.56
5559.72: 13.97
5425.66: 13.27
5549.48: 13.28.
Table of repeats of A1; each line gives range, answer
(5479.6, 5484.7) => 14.19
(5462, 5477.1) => 14.49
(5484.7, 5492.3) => 13.49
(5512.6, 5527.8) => 14.79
